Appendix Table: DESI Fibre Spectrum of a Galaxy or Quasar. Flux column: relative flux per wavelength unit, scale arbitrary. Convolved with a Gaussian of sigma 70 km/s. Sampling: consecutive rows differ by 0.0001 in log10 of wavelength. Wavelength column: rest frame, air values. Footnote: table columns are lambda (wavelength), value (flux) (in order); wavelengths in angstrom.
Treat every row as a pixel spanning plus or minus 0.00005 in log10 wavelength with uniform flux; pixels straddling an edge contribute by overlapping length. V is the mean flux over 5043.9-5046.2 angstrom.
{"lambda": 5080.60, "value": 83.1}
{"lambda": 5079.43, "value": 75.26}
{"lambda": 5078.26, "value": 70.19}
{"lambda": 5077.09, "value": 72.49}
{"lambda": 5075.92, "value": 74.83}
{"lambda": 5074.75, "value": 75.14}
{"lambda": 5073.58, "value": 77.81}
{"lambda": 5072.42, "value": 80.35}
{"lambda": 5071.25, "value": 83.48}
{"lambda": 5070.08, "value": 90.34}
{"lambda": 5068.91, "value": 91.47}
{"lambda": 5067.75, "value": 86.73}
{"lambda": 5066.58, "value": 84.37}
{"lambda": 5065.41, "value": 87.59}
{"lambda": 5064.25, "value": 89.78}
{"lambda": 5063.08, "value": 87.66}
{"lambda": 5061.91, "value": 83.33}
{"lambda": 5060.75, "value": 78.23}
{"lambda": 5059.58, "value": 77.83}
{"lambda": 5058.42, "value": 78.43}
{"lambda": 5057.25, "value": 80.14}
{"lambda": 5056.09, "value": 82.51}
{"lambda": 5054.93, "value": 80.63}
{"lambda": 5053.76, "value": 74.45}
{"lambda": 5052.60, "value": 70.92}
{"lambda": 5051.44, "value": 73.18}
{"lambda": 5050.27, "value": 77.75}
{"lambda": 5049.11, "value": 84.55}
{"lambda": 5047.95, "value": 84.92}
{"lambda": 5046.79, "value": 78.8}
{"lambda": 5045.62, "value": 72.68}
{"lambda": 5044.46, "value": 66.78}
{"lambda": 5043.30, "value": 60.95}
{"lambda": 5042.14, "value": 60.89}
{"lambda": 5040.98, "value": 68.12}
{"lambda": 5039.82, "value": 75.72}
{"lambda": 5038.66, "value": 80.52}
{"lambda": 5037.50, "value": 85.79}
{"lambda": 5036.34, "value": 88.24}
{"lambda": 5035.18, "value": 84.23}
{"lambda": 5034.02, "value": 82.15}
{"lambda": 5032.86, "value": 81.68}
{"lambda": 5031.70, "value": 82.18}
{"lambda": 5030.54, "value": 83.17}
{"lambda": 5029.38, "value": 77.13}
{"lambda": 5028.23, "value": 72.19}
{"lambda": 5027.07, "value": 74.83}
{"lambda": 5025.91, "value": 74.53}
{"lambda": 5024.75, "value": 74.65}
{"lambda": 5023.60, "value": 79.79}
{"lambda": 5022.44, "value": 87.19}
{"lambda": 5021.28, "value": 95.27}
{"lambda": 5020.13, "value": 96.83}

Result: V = 69.8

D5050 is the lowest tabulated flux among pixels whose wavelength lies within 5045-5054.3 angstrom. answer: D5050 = 70.92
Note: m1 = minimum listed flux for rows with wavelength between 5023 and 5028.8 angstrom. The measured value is 72.19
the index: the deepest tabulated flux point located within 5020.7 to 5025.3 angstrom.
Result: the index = 74.65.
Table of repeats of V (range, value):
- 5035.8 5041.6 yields 79.5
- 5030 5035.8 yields 82.6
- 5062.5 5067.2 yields 87.3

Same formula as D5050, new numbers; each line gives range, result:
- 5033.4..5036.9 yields 82.15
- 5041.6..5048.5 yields 60.89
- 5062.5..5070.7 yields 84.37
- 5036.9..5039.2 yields 80.52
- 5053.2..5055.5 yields 74.45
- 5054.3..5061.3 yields 77.83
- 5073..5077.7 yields 72.49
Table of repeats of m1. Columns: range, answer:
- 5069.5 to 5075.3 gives 75.14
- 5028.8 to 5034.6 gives 77.13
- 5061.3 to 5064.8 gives 83.33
